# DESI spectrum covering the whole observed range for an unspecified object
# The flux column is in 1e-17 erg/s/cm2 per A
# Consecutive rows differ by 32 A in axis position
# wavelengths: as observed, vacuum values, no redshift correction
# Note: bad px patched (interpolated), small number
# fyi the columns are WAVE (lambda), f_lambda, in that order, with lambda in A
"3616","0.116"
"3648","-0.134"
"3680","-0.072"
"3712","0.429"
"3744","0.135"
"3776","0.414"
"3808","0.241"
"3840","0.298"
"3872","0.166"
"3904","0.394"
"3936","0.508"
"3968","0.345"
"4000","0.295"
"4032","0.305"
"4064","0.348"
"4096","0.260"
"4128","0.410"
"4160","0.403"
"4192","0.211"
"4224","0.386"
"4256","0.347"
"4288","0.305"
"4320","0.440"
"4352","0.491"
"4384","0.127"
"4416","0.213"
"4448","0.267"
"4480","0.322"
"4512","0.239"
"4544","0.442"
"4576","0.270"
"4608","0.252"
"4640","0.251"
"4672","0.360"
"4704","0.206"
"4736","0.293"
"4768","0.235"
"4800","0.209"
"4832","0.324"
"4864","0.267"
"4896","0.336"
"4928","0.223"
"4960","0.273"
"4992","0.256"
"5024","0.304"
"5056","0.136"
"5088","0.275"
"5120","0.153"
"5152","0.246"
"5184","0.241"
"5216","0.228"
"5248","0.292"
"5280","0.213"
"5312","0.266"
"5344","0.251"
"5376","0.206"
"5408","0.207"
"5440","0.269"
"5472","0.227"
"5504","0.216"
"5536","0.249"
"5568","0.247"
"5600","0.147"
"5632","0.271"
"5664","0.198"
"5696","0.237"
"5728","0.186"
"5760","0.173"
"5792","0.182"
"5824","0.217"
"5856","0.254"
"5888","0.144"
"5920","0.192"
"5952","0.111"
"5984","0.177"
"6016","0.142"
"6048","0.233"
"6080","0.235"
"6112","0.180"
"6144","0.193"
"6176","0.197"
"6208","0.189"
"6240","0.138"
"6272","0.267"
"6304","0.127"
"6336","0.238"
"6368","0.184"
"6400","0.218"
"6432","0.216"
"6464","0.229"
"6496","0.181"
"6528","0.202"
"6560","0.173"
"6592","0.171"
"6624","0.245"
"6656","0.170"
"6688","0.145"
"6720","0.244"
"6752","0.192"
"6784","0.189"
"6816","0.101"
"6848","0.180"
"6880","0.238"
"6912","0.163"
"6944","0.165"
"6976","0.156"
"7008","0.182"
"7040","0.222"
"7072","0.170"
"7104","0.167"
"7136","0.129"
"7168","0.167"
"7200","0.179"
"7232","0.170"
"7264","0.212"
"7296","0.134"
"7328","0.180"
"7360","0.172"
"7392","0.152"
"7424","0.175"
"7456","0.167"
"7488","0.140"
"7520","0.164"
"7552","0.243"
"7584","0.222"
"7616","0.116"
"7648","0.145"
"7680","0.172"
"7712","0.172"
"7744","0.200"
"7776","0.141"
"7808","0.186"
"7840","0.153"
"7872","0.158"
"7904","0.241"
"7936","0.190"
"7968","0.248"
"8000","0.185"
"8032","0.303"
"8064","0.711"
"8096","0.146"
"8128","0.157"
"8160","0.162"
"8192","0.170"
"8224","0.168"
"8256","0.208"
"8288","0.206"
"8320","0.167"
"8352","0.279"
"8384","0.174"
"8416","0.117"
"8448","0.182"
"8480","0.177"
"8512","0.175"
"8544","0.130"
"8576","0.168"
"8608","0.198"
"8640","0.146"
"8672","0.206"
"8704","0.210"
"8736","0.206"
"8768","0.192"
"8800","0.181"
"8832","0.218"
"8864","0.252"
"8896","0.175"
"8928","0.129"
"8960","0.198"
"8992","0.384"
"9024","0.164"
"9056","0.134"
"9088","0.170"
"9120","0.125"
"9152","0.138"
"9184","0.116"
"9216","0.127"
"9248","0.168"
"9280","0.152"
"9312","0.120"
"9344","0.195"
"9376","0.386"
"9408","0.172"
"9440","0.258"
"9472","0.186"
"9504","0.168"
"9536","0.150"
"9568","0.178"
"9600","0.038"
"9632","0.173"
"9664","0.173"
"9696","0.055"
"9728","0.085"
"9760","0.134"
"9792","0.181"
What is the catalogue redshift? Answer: 1.160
